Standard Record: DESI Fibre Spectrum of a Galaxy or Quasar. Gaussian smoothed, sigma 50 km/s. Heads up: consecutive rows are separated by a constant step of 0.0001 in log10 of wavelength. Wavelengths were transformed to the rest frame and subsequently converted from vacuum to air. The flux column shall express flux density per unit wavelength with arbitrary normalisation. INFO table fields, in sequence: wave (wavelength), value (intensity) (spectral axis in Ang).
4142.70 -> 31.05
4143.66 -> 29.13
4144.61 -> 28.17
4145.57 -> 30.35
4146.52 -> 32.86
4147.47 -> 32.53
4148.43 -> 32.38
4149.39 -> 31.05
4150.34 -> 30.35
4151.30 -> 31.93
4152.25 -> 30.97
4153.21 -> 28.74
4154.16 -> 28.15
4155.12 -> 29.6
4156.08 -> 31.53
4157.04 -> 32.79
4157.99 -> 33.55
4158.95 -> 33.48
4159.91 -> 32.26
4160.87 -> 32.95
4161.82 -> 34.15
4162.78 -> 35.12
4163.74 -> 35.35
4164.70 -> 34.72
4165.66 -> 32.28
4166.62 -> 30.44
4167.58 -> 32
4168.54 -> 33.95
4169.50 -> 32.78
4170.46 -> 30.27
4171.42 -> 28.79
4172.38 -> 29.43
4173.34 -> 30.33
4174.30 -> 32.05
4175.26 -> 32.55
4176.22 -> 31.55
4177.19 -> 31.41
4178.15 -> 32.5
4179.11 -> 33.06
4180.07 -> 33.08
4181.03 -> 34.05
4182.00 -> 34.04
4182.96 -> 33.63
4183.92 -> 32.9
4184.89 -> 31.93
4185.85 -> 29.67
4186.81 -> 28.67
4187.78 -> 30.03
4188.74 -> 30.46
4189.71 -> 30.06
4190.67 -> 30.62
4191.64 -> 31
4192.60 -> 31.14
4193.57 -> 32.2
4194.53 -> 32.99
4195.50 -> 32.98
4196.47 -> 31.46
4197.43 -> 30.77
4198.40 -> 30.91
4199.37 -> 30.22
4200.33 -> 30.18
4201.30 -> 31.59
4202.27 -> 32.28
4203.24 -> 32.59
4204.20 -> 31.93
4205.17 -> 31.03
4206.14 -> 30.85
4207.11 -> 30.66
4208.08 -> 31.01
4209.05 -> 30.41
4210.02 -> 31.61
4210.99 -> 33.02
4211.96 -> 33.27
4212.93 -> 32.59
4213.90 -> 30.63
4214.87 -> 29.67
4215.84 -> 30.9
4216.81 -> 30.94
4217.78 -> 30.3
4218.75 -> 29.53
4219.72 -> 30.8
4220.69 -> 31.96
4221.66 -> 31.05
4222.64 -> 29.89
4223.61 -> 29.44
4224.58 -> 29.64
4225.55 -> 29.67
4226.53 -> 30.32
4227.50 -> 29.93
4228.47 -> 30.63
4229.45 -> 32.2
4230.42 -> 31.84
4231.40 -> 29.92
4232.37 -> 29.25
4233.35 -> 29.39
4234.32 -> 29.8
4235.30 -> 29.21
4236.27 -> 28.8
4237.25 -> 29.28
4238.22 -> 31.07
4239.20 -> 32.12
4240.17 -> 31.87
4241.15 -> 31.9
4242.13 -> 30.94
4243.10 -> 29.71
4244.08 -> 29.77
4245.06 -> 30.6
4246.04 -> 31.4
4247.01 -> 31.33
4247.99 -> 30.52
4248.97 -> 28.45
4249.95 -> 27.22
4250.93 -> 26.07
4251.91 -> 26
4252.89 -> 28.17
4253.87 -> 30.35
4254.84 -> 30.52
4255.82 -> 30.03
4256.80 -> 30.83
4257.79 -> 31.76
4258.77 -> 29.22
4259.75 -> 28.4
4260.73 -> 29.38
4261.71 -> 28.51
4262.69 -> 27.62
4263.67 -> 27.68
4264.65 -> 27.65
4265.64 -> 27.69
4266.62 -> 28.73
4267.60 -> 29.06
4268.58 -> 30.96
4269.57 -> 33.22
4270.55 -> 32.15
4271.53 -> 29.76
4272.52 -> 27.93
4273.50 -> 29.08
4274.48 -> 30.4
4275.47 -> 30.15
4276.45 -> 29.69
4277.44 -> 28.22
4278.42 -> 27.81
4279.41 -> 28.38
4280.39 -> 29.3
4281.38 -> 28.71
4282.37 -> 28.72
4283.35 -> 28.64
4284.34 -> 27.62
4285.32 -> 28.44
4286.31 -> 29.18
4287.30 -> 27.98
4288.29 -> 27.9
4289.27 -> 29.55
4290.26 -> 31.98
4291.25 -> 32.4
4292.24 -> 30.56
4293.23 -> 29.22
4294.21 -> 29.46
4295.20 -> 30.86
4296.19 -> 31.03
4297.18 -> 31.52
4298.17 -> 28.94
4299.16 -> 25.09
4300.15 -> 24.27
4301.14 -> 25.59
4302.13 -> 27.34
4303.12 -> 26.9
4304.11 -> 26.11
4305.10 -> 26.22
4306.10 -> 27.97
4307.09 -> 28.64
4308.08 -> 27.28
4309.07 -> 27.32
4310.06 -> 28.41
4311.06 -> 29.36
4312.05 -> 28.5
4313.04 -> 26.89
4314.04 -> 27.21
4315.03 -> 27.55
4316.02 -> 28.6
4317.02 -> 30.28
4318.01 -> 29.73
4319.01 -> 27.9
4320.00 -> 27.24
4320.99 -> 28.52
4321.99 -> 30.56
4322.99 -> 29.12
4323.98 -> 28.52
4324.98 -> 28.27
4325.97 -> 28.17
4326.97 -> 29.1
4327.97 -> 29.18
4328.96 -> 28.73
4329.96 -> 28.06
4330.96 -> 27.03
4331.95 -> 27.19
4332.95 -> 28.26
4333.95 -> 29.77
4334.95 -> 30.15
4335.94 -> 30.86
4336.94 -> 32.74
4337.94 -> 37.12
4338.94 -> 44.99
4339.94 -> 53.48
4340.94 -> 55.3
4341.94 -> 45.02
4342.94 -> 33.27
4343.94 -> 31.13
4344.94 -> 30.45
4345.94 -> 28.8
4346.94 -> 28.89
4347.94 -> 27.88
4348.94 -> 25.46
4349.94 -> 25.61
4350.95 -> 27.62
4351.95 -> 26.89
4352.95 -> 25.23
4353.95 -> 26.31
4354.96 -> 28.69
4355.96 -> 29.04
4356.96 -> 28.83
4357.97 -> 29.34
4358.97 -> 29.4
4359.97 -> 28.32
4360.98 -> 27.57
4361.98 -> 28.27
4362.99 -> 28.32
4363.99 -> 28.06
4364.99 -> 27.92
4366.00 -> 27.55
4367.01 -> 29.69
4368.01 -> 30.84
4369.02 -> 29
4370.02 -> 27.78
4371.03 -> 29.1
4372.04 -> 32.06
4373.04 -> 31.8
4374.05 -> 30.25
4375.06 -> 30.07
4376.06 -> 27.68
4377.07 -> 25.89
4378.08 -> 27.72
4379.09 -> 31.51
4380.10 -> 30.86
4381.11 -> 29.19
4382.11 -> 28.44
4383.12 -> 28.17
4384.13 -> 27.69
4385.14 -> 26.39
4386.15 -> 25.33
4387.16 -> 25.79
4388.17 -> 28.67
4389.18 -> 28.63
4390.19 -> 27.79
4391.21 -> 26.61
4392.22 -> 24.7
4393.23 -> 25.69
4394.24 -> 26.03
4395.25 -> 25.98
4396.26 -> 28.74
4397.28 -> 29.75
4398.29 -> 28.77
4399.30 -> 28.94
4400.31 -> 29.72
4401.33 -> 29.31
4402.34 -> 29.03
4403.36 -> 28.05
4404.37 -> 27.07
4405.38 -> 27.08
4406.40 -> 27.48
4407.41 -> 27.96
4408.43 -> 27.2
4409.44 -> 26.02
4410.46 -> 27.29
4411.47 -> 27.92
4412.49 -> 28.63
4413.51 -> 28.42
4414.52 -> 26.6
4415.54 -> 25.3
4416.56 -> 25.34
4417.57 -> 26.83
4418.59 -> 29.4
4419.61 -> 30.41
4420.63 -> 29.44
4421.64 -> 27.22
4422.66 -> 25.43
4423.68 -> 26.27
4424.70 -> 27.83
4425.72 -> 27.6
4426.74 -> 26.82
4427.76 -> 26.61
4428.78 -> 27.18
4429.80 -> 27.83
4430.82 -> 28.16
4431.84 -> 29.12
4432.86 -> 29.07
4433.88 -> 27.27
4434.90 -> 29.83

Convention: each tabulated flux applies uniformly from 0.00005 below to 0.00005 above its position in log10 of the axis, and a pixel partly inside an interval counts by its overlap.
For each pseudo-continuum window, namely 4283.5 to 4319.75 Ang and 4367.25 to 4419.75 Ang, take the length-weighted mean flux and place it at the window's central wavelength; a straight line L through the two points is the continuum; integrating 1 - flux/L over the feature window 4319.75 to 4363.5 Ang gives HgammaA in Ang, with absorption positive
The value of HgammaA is -3.8 Ang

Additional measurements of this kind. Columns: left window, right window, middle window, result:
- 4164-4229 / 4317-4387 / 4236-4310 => 3.8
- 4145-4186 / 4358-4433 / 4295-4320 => 1.4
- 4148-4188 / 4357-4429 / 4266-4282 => 0.3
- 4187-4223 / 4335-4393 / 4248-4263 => 0.9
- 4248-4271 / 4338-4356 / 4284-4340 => 4.0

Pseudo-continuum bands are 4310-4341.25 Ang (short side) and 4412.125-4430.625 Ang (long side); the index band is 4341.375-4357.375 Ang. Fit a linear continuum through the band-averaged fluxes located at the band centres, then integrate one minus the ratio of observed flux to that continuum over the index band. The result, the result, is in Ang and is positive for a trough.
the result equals 0.4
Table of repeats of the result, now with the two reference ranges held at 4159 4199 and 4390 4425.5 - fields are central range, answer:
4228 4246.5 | 0.2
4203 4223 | 0.1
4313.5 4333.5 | 0.5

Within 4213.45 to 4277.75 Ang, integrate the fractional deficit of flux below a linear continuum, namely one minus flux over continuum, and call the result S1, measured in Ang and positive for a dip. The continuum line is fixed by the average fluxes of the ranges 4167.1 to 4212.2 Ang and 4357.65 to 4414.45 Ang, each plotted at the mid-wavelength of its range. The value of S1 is 1.6 Ang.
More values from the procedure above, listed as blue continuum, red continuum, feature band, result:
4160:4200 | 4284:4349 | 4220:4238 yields 0.7 Ang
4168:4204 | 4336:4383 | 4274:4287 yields 1.0 Ang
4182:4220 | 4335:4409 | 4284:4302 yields 0.9 Ang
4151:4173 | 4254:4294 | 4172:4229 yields -0.3 Ang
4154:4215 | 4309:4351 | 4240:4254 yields 0.8 Ang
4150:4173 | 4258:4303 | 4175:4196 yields -0.3 Ang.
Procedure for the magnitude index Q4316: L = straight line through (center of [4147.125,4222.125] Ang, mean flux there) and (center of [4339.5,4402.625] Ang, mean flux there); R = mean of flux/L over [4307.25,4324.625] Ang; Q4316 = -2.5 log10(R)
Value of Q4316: 0.06 mag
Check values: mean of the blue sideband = 31.6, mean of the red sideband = 29.4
